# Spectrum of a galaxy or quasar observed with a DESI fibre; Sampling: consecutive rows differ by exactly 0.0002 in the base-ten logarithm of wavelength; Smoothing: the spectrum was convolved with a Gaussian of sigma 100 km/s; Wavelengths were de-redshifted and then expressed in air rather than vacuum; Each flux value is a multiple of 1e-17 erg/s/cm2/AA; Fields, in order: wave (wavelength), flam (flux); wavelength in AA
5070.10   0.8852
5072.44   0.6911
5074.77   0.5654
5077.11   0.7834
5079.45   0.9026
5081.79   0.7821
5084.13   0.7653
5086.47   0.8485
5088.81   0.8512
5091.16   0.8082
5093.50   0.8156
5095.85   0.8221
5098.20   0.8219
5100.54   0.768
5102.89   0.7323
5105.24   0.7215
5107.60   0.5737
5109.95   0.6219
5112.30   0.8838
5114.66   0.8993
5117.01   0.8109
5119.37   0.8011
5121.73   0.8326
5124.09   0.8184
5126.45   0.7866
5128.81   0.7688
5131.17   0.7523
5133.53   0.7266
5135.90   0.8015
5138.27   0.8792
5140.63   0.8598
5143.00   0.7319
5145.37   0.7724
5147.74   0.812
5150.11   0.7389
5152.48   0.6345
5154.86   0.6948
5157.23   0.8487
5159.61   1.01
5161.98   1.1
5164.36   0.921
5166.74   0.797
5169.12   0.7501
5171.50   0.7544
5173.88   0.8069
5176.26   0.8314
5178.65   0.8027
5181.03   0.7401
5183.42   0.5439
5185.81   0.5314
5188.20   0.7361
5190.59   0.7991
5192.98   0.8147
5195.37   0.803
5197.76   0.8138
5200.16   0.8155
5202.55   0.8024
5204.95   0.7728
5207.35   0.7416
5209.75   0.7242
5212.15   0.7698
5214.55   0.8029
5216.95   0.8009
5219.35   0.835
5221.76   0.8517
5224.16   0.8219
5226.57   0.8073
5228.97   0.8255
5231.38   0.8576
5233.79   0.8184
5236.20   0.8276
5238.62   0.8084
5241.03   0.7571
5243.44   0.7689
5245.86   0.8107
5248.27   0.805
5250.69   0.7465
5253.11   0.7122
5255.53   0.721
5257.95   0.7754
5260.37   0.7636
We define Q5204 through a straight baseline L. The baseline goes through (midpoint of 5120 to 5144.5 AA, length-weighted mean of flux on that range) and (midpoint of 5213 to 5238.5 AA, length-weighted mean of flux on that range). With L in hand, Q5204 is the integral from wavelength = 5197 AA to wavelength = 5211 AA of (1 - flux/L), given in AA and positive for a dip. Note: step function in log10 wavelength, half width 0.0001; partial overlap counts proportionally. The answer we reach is 0.7 AA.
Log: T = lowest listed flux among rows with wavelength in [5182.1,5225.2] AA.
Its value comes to 0.5314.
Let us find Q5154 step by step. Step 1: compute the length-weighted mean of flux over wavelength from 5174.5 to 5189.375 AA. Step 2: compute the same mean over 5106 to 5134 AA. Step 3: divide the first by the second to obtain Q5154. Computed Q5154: 0.91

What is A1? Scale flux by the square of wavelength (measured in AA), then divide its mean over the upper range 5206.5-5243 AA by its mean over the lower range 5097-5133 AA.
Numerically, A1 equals 1.1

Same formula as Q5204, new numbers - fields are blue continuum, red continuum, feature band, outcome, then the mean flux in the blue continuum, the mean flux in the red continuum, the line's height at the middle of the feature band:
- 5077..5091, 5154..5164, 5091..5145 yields 5.25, 0.824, 0.922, 0.868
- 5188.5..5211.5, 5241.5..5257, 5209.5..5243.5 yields -1.62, 0.785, 0.761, 0.772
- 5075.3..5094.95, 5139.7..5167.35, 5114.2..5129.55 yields 0.10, 0.811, 0.827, 0.82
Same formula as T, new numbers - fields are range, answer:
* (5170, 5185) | 0.5439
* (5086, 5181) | 0.5737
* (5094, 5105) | 0.7323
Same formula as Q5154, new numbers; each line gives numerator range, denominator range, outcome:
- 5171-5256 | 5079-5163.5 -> 0.97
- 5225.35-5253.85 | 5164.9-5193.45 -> 1.07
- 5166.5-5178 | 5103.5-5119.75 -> 1.04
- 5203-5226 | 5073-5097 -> 1.00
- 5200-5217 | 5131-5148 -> 0.98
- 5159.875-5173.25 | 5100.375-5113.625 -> 1.22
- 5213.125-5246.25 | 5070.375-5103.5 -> 1.03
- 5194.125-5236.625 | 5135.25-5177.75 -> 0.98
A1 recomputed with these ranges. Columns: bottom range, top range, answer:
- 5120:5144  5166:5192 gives 0.94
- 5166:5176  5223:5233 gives 1.08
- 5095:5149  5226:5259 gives 1.06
